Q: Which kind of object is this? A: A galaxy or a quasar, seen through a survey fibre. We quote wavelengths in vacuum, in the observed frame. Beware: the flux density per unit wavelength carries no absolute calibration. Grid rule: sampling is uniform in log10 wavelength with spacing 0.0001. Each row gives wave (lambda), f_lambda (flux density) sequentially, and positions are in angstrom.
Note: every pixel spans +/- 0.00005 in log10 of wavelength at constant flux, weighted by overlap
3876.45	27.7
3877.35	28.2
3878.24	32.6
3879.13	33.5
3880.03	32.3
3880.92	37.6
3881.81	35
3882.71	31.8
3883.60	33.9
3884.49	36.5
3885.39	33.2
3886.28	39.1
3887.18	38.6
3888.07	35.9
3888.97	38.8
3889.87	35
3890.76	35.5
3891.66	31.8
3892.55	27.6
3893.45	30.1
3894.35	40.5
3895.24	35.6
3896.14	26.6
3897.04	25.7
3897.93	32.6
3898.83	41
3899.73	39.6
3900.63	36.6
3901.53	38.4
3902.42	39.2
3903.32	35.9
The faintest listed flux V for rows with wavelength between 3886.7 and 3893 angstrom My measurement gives 27.6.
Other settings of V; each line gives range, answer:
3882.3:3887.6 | 31.8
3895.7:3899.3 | 25.7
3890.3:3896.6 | 26.6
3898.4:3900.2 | 39.6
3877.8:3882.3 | 32.3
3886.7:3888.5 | 35.9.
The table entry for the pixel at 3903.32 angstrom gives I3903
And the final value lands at 35.9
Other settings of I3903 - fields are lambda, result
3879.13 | 33.5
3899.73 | 39.6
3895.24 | 35.6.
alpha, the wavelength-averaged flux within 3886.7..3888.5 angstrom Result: 37.3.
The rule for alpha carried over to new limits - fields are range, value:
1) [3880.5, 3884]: 34.6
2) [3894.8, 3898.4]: 30.2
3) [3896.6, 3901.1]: 35.1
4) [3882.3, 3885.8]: 33.9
